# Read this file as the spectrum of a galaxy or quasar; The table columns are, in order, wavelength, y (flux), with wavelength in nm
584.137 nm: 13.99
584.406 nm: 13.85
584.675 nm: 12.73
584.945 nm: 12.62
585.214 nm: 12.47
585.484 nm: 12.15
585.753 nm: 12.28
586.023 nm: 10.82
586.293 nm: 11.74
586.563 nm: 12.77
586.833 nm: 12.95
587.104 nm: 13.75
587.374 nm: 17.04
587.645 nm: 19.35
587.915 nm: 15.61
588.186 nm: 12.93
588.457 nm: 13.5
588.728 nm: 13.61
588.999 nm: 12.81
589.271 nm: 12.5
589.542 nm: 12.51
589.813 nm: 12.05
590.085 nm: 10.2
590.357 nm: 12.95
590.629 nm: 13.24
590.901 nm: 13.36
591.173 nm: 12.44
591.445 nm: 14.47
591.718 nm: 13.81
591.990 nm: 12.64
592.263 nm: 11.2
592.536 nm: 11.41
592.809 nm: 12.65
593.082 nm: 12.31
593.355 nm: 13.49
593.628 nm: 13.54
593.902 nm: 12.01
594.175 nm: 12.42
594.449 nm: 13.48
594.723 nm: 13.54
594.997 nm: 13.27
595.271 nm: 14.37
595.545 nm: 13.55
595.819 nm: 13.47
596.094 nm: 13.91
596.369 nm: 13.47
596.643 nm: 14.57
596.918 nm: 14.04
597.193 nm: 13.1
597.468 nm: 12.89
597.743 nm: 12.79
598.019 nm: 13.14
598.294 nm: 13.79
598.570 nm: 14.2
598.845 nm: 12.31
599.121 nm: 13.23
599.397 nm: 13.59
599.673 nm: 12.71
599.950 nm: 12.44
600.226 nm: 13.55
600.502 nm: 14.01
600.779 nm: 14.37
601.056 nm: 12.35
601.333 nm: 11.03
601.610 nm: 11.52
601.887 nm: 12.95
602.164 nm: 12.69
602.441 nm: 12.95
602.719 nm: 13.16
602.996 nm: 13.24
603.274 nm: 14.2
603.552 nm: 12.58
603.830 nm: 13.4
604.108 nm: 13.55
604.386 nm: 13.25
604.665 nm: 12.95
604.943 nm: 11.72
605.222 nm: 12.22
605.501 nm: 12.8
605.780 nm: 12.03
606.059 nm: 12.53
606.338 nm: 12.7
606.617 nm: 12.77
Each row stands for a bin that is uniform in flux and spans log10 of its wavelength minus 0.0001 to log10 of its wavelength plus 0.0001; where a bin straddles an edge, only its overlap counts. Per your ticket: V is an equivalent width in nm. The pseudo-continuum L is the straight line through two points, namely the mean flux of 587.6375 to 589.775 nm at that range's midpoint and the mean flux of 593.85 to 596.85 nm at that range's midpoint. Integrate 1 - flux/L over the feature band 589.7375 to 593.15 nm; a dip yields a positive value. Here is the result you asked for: 0.27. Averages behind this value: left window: 13.7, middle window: 12.5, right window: 13.5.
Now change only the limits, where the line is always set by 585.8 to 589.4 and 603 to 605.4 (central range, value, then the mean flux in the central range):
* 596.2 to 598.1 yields -0.02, 13.4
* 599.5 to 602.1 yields 0.07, 12.8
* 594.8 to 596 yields -0.02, 13.7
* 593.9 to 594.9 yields 0.03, 13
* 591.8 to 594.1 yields 0.18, 12.4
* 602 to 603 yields 0.01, 13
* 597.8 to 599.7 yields -0.01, 13.3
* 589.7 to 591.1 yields 0.13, 12.4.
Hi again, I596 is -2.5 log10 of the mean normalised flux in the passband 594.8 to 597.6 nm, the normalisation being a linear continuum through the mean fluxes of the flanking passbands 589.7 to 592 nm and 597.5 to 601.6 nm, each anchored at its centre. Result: -0.06 mag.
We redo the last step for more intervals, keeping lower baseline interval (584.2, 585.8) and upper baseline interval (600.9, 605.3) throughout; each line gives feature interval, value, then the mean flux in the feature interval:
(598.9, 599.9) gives -0.02 mag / 13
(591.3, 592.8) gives 0.01 mag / 12.7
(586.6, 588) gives -0.21 mag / 15.5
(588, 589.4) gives -0.03 mag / 13.2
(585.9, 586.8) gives 0.07 mag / 11.9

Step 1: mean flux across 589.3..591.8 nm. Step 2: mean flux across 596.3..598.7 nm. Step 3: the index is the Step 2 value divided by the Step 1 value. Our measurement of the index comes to 1.06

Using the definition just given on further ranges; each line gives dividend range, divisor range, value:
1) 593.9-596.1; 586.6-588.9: 0.91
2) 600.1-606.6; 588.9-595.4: 1.01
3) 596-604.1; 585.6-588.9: 0.95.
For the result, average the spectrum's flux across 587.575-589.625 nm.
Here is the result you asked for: 14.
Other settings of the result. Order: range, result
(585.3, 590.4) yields 13.2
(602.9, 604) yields 13.4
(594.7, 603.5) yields 13.3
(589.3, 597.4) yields 13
